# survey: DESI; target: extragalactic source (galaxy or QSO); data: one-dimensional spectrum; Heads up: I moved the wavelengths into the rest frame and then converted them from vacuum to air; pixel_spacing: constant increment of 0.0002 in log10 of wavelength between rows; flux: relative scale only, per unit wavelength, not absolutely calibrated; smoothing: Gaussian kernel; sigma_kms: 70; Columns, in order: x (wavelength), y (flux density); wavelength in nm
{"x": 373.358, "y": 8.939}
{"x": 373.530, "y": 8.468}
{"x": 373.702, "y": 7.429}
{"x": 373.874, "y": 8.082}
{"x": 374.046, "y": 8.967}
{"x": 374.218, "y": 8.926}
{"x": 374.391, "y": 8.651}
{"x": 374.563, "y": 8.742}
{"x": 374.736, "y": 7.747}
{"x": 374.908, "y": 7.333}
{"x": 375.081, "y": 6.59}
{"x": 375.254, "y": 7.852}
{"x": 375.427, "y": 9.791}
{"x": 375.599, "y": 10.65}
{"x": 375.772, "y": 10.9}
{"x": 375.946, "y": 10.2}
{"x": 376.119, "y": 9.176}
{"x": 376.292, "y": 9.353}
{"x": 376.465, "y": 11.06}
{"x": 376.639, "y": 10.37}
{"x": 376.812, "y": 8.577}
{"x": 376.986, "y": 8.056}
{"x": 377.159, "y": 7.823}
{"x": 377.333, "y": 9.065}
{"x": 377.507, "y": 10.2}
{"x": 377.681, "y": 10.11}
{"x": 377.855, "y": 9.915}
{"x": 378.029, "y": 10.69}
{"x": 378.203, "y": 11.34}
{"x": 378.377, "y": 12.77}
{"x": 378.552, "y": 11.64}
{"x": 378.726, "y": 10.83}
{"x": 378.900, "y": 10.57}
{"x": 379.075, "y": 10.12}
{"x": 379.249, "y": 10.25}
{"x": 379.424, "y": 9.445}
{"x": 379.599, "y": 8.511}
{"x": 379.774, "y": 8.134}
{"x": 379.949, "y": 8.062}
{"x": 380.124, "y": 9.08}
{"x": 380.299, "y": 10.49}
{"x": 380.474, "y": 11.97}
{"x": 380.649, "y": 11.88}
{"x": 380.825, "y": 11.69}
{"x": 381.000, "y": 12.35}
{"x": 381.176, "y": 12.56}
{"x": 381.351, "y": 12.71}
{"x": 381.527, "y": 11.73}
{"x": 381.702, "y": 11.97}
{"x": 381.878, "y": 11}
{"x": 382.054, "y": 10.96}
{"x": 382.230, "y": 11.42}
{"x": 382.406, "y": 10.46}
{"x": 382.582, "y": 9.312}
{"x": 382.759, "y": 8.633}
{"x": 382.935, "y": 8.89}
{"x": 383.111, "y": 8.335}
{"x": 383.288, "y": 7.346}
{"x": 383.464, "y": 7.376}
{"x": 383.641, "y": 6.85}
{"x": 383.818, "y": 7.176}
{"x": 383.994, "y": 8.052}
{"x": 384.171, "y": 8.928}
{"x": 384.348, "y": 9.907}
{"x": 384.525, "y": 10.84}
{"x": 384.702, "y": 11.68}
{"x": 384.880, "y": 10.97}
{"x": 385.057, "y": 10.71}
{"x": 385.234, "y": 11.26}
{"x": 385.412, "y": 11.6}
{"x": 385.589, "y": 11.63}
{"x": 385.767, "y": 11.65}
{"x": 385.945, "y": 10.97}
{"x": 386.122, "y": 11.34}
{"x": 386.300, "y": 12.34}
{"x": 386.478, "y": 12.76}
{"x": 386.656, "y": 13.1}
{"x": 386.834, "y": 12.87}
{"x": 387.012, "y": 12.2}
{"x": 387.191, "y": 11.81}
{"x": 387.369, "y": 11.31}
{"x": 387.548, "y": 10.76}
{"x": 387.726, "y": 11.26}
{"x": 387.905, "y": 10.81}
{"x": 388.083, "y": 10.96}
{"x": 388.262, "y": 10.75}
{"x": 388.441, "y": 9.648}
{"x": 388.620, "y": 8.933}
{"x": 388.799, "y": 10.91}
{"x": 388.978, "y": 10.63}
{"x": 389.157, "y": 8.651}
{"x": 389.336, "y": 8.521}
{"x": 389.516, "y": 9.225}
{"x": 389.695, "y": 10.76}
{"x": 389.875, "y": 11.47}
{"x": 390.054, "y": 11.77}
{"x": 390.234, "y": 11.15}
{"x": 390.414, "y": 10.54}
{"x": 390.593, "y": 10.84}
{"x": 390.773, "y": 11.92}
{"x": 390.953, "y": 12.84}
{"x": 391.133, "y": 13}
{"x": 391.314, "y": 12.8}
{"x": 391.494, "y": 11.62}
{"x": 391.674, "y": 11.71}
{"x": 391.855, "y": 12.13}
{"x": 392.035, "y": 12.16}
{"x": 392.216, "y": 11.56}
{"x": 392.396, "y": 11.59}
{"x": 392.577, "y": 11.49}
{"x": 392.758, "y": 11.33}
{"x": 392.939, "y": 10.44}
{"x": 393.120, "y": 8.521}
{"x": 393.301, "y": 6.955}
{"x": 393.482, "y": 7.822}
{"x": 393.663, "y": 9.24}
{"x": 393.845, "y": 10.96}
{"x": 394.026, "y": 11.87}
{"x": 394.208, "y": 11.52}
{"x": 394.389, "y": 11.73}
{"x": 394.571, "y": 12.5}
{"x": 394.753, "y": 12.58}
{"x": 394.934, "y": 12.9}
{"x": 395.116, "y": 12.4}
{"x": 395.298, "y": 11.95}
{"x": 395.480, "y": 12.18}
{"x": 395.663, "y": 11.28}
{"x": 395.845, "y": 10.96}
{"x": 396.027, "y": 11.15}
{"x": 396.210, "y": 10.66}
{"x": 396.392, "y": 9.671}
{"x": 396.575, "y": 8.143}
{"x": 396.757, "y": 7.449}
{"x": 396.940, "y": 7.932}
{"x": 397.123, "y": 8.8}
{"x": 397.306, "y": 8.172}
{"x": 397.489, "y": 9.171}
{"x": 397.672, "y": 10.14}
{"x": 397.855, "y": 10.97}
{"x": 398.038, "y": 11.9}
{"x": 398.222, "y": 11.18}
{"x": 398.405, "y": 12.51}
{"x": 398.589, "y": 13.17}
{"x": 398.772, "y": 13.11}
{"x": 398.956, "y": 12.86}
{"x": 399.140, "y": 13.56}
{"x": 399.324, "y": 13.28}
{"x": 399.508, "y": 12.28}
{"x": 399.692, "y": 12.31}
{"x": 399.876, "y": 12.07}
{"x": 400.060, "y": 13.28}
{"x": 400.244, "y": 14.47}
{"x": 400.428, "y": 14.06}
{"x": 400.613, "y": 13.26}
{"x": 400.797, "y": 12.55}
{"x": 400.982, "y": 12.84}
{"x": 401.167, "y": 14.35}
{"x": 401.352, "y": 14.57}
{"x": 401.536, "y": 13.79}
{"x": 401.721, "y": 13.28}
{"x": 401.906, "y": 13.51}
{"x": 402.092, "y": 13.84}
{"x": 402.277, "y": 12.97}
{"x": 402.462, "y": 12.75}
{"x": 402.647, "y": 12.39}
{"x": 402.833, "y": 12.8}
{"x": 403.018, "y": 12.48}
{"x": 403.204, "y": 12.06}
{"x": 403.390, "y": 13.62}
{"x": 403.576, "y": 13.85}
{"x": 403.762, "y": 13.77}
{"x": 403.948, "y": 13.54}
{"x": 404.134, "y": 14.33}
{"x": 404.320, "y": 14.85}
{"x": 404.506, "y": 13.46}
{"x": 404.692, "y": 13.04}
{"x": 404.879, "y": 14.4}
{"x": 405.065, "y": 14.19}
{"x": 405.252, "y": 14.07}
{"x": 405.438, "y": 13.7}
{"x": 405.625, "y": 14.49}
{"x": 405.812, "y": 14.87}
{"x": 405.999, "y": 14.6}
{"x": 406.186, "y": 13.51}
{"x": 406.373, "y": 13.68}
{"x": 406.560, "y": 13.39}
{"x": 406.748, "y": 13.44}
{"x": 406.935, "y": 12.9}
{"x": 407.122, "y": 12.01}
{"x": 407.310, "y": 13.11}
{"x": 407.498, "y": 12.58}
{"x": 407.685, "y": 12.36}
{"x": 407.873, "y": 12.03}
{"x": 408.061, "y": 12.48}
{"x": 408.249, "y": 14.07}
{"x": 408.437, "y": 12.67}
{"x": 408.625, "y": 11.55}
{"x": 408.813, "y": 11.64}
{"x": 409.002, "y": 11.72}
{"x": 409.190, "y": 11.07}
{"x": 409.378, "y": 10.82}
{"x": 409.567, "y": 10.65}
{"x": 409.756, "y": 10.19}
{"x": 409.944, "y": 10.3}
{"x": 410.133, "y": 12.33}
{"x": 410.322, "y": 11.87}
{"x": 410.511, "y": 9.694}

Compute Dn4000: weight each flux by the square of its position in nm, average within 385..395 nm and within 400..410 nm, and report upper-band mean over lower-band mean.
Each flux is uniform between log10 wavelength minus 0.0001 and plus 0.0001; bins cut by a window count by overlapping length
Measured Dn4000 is 1.27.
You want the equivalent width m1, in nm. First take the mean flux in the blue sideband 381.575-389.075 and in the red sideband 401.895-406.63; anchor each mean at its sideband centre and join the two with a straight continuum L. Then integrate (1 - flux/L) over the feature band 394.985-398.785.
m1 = 0.56 nm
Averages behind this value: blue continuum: 10.5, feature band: 10.6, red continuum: 13.6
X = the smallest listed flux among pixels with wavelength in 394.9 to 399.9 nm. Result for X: 7.449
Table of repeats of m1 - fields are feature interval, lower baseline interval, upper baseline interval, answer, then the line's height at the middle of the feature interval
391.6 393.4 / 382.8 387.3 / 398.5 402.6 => 0.15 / 11.8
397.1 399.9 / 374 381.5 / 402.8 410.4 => 0.10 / 12.1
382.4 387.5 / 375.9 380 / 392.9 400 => -0.04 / 10.3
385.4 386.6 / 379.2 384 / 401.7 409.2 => -0.15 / 10.5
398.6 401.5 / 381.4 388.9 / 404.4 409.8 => -0.27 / 12.1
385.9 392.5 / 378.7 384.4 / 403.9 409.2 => -0.22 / 10.9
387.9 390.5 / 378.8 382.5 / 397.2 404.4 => 0.29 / 11.6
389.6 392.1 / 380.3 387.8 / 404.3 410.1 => -0.08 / 11.4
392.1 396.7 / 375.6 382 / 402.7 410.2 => 0.38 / 11.8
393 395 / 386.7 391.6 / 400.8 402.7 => 0.24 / 12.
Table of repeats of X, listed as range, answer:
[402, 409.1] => 11.55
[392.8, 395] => 6.955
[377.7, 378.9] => 9.915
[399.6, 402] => 12.07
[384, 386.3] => 8.928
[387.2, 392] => 8.521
